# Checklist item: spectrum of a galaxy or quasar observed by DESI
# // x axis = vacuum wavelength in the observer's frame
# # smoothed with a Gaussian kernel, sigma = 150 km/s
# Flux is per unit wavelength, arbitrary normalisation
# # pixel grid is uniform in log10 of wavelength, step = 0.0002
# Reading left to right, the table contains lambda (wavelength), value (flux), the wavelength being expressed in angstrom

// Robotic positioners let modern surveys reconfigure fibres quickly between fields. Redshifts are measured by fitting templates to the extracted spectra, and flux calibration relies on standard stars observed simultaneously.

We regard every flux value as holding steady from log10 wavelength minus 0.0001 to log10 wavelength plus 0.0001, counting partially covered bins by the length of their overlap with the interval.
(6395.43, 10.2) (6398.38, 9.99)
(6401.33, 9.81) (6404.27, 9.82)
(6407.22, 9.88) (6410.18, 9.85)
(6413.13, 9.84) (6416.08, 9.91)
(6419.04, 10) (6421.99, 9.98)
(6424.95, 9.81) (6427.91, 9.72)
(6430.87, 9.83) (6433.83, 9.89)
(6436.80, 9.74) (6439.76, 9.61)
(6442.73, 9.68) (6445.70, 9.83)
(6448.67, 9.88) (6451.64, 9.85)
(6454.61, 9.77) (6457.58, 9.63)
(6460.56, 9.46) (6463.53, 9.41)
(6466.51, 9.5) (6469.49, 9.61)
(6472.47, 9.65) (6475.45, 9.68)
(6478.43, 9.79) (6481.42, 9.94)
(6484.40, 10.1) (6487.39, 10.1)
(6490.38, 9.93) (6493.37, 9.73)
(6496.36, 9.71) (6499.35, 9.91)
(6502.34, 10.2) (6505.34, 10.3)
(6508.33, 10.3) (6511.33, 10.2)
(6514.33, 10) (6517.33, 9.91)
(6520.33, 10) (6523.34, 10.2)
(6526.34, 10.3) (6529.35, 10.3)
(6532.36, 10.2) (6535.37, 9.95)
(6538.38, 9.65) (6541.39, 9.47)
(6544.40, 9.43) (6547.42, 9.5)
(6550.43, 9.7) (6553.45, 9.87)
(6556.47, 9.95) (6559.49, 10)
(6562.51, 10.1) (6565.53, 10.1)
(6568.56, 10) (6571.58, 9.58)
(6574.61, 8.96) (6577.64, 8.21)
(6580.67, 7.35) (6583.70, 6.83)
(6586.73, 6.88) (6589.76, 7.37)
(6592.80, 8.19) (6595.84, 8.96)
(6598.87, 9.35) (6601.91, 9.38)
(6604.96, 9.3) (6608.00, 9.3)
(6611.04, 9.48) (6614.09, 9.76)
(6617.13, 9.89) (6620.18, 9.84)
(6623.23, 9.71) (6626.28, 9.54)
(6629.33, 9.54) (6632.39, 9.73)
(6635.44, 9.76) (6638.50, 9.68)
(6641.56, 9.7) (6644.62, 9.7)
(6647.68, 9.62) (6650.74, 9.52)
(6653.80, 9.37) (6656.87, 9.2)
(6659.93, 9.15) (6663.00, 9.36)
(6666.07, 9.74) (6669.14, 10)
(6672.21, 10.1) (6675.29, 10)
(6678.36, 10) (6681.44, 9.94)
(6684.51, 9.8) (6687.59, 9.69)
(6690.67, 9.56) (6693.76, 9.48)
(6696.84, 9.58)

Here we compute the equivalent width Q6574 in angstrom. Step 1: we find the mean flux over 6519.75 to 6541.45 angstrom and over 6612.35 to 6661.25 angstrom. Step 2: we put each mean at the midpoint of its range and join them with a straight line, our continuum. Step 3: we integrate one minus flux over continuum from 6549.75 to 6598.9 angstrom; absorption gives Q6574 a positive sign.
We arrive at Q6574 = 4.9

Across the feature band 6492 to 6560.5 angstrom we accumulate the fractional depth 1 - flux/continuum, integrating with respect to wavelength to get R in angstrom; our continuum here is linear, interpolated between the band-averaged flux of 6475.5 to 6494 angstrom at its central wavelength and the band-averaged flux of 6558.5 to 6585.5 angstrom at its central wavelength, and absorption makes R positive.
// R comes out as -3.5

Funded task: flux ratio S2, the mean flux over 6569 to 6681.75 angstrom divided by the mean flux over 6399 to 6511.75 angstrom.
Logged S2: 0.9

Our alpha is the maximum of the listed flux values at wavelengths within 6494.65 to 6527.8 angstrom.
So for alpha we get 10.3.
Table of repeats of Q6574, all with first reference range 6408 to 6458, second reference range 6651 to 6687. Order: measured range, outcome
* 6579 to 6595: 3.8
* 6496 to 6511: -0.5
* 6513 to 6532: -0.7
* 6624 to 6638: 0.1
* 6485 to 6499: -0.1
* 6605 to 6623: 0.2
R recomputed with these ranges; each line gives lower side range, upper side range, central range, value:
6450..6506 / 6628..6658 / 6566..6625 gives 4.6 angstrom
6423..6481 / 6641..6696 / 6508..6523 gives -0.6 angstrom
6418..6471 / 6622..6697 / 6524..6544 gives -0.5 angstrom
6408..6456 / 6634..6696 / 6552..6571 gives -0.5 angstrom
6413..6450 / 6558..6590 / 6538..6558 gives -1.6 angstrom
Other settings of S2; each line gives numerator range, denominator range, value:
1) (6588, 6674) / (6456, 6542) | 0.95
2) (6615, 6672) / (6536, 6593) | 1.07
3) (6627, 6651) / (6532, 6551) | 1.00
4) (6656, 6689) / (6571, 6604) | 1.18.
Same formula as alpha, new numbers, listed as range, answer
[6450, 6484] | 9.94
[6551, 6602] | 10.1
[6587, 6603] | 9.38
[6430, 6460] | 9.89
